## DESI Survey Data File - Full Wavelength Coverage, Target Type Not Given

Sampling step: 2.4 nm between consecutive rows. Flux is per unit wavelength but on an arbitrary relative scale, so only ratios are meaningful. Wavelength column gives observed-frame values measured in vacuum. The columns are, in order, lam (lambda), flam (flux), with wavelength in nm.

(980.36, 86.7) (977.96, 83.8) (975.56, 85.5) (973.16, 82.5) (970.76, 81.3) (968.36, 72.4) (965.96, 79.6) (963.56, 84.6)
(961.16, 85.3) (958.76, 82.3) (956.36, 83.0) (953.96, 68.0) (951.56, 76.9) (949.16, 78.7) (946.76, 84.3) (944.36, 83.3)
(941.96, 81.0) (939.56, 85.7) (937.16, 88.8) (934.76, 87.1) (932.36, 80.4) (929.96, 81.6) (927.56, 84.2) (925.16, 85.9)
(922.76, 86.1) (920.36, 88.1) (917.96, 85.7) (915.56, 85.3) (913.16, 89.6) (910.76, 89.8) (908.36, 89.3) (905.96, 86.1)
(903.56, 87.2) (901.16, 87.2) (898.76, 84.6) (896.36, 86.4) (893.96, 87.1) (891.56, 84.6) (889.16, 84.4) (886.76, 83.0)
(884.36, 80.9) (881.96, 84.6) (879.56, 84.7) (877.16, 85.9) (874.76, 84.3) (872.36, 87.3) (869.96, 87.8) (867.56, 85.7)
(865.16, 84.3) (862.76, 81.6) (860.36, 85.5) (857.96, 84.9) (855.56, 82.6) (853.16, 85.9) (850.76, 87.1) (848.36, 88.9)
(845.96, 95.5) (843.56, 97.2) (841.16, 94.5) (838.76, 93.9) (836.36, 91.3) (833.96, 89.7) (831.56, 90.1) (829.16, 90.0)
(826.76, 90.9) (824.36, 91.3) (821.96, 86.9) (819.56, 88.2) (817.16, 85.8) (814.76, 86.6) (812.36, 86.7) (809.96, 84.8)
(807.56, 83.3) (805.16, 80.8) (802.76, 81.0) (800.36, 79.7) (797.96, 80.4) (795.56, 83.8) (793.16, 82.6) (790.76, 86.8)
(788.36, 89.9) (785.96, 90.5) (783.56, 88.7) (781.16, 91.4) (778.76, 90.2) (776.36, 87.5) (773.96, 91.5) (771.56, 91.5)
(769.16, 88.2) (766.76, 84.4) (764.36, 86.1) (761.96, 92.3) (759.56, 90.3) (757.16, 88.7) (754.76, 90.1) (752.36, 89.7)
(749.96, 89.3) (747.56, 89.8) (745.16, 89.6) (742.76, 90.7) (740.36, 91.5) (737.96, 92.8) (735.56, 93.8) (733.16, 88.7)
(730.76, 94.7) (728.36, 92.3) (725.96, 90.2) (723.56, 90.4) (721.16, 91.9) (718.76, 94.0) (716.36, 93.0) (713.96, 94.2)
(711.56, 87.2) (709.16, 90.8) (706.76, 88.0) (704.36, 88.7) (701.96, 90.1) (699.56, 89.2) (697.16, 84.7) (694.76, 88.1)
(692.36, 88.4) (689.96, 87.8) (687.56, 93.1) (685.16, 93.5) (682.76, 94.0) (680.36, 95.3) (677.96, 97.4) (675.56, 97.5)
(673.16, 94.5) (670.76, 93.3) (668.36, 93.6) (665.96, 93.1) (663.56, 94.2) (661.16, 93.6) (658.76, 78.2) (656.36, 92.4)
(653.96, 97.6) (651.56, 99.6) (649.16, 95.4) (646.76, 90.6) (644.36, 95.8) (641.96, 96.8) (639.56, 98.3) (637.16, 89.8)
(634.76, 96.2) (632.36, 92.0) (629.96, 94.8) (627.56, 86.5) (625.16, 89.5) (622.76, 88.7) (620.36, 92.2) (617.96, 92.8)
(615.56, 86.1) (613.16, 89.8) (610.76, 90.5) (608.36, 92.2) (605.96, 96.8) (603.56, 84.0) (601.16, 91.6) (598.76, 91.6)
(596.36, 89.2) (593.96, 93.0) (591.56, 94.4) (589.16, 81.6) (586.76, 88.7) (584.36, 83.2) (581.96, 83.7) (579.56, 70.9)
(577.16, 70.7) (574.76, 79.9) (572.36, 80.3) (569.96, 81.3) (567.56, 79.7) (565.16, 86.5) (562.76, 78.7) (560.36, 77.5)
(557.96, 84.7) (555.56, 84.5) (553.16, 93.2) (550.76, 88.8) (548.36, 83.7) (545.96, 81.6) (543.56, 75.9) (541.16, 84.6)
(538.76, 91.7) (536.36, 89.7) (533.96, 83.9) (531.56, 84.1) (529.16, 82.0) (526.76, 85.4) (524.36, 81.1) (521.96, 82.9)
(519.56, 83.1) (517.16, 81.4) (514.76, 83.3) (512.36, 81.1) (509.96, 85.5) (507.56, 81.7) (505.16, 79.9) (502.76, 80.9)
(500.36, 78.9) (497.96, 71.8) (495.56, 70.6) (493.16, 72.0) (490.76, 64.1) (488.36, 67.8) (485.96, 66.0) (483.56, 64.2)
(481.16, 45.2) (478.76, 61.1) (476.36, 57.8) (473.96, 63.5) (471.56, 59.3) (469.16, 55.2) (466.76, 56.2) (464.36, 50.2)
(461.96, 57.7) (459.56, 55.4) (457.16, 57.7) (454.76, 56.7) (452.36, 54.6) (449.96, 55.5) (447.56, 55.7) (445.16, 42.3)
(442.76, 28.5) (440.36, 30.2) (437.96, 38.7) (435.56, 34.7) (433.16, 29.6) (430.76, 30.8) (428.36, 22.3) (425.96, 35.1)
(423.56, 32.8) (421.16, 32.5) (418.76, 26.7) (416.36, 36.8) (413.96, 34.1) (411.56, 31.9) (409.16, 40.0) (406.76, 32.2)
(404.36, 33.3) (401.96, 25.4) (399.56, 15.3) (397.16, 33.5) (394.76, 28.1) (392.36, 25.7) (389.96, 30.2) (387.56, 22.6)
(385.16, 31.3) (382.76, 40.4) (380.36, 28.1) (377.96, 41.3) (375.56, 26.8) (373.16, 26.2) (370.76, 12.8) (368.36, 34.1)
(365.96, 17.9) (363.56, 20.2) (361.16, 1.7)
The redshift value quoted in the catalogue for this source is 0.117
